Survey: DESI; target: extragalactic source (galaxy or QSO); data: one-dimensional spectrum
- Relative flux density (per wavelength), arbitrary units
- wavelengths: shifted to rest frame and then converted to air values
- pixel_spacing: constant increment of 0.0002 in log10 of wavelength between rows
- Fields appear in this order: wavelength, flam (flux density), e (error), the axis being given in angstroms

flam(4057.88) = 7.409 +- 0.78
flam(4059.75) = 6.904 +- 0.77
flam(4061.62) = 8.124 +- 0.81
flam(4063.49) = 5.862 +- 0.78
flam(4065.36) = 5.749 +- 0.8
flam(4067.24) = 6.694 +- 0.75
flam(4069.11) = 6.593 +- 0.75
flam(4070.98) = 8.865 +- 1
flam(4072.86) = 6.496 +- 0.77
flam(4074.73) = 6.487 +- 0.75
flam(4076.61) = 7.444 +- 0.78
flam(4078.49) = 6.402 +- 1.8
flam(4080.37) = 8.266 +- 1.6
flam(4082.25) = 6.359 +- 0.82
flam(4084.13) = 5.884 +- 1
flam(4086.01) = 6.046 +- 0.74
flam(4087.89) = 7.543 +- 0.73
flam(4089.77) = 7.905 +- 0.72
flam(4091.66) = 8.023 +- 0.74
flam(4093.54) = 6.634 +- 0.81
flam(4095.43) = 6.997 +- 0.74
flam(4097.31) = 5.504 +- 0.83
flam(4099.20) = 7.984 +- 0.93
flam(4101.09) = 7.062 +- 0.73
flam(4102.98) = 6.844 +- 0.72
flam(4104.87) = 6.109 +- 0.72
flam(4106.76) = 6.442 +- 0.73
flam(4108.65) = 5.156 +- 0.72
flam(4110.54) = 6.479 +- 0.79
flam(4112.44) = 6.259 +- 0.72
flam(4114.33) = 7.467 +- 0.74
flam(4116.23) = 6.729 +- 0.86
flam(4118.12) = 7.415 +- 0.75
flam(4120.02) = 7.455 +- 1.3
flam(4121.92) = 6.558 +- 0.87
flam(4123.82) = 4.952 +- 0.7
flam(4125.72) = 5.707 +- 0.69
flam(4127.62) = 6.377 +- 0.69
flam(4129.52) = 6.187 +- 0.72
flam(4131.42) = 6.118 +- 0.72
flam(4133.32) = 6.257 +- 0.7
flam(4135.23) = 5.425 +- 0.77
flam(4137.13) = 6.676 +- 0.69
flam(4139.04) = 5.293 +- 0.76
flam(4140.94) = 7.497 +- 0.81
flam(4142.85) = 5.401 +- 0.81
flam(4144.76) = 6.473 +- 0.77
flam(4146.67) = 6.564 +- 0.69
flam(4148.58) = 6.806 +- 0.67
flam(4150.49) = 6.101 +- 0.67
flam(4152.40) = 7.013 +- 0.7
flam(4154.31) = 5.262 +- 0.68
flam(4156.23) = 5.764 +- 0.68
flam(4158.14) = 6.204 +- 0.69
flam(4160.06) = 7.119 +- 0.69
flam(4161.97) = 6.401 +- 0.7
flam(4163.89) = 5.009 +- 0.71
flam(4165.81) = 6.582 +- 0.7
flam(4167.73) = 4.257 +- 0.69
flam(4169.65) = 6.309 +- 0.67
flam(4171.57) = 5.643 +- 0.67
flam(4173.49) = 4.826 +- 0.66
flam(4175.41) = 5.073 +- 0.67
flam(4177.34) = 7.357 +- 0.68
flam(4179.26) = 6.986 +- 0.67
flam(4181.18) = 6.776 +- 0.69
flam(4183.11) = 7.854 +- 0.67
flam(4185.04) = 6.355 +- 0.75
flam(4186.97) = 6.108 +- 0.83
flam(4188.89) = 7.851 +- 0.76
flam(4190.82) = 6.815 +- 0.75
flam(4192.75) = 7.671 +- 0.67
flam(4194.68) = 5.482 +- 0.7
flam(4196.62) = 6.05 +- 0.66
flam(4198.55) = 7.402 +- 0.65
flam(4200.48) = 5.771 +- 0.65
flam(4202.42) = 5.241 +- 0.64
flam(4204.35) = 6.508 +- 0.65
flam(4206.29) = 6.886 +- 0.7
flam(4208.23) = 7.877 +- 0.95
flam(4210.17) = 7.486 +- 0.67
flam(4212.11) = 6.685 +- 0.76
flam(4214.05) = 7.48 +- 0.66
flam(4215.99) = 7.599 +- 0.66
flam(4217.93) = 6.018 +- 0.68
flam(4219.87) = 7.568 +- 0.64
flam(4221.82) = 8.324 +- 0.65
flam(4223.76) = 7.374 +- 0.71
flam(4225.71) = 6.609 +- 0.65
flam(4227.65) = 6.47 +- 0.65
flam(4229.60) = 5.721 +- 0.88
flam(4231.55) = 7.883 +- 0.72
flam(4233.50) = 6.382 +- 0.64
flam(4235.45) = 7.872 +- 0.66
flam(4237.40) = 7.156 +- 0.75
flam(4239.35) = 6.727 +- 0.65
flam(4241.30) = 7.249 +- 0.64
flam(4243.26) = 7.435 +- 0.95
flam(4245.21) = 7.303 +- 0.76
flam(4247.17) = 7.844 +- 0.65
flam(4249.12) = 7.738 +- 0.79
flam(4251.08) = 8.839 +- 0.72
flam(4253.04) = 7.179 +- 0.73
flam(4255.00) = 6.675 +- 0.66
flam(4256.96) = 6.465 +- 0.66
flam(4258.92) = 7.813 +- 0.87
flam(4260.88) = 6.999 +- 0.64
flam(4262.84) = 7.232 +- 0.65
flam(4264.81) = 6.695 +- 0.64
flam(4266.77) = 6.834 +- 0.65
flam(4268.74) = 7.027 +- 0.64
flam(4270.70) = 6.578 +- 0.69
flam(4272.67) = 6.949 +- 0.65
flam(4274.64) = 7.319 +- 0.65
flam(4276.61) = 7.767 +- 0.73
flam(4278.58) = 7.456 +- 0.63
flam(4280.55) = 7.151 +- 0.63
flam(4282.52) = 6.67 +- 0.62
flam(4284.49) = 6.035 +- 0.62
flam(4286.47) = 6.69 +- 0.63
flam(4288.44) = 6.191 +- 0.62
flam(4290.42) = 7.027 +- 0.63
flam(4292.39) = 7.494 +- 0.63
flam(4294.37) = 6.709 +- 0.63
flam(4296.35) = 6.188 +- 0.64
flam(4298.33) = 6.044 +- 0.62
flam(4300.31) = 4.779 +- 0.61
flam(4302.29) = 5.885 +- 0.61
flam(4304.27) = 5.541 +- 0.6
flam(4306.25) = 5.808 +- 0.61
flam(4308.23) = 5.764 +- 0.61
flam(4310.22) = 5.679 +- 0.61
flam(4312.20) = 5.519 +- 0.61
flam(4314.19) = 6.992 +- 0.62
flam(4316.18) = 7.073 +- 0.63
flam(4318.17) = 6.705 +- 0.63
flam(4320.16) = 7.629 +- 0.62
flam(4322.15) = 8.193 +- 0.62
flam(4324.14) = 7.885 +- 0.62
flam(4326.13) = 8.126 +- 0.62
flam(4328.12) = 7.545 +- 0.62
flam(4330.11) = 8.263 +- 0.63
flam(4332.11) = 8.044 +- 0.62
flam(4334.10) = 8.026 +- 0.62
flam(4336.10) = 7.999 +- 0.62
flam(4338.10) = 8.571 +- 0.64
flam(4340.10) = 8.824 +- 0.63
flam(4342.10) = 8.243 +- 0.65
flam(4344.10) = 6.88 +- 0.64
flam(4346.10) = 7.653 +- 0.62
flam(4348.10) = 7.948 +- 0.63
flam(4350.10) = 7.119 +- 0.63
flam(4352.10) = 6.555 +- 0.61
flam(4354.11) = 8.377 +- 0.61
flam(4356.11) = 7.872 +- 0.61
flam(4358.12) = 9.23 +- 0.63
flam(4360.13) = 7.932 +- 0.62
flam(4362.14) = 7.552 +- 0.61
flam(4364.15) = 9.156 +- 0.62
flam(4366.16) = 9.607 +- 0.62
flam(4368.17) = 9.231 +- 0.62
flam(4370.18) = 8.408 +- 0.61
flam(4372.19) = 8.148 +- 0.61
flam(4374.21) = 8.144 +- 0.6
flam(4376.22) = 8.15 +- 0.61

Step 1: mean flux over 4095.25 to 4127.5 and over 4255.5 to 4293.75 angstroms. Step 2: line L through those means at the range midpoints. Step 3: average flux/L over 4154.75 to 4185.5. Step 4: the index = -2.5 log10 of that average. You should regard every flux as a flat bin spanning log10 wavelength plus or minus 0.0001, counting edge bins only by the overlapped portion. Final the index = 0.092 mag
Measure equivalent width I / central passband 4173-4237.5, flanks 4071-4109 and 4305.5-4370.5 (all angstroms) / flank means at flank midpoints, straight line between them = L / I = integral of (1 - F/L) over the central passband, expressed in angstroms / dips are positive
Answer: 3.9 angstroms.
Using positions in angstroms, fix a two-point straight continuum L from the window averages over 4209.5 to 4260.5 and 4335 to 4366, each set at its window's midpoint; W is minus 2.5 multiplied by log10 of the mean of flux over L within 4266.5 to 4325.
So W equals 0.152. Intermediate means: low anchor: 7.22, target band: 6.65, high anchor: 8.04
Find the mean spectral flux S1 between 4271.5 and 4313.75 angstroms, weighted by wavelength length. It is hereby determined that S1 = 6.42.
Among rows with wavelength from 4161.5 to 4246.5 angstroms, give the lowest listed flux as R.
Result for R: 4.257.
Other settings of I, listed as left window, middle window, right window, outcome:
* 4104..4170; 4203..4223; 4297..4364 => -1.68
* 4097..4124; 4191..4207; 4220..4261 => 1.50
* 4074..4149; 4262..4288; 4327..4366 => 2.22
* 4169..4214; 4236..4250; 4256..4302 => -1.40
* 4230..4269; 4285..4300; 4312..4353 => 1.89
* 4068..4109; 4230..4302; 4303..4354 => 2.15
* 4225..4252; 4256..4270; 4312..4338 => 0.66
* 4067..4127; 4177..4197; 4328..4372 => 1.12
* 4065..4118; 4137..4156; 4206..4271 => 1.87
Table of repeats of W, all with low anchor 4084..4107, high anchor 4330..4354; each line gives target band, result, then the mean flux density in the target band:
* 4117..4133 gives 0.11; 6.35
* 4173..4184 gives 0.11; 6.54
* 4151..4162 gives 0.14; 6.28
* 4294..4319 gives 0.27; 6.03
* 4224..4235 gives 0.11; 6.72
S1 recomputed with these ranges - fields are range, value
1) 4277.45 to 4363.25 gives 7.17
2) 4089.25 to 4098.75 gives 7.02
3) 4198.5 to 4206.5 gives 6.19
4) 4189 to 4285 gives 7.04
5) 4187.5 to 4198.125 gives 6.78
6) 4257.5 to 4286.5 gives 7.02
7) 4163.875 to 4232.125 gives 6.63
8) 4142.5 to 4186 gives 6.19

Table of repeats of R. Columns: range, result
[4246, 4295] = 6.035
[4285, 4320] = 4.779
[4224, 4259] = 5.721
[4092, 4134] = 4.952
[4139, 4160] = 5.262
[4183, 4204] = 5.241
